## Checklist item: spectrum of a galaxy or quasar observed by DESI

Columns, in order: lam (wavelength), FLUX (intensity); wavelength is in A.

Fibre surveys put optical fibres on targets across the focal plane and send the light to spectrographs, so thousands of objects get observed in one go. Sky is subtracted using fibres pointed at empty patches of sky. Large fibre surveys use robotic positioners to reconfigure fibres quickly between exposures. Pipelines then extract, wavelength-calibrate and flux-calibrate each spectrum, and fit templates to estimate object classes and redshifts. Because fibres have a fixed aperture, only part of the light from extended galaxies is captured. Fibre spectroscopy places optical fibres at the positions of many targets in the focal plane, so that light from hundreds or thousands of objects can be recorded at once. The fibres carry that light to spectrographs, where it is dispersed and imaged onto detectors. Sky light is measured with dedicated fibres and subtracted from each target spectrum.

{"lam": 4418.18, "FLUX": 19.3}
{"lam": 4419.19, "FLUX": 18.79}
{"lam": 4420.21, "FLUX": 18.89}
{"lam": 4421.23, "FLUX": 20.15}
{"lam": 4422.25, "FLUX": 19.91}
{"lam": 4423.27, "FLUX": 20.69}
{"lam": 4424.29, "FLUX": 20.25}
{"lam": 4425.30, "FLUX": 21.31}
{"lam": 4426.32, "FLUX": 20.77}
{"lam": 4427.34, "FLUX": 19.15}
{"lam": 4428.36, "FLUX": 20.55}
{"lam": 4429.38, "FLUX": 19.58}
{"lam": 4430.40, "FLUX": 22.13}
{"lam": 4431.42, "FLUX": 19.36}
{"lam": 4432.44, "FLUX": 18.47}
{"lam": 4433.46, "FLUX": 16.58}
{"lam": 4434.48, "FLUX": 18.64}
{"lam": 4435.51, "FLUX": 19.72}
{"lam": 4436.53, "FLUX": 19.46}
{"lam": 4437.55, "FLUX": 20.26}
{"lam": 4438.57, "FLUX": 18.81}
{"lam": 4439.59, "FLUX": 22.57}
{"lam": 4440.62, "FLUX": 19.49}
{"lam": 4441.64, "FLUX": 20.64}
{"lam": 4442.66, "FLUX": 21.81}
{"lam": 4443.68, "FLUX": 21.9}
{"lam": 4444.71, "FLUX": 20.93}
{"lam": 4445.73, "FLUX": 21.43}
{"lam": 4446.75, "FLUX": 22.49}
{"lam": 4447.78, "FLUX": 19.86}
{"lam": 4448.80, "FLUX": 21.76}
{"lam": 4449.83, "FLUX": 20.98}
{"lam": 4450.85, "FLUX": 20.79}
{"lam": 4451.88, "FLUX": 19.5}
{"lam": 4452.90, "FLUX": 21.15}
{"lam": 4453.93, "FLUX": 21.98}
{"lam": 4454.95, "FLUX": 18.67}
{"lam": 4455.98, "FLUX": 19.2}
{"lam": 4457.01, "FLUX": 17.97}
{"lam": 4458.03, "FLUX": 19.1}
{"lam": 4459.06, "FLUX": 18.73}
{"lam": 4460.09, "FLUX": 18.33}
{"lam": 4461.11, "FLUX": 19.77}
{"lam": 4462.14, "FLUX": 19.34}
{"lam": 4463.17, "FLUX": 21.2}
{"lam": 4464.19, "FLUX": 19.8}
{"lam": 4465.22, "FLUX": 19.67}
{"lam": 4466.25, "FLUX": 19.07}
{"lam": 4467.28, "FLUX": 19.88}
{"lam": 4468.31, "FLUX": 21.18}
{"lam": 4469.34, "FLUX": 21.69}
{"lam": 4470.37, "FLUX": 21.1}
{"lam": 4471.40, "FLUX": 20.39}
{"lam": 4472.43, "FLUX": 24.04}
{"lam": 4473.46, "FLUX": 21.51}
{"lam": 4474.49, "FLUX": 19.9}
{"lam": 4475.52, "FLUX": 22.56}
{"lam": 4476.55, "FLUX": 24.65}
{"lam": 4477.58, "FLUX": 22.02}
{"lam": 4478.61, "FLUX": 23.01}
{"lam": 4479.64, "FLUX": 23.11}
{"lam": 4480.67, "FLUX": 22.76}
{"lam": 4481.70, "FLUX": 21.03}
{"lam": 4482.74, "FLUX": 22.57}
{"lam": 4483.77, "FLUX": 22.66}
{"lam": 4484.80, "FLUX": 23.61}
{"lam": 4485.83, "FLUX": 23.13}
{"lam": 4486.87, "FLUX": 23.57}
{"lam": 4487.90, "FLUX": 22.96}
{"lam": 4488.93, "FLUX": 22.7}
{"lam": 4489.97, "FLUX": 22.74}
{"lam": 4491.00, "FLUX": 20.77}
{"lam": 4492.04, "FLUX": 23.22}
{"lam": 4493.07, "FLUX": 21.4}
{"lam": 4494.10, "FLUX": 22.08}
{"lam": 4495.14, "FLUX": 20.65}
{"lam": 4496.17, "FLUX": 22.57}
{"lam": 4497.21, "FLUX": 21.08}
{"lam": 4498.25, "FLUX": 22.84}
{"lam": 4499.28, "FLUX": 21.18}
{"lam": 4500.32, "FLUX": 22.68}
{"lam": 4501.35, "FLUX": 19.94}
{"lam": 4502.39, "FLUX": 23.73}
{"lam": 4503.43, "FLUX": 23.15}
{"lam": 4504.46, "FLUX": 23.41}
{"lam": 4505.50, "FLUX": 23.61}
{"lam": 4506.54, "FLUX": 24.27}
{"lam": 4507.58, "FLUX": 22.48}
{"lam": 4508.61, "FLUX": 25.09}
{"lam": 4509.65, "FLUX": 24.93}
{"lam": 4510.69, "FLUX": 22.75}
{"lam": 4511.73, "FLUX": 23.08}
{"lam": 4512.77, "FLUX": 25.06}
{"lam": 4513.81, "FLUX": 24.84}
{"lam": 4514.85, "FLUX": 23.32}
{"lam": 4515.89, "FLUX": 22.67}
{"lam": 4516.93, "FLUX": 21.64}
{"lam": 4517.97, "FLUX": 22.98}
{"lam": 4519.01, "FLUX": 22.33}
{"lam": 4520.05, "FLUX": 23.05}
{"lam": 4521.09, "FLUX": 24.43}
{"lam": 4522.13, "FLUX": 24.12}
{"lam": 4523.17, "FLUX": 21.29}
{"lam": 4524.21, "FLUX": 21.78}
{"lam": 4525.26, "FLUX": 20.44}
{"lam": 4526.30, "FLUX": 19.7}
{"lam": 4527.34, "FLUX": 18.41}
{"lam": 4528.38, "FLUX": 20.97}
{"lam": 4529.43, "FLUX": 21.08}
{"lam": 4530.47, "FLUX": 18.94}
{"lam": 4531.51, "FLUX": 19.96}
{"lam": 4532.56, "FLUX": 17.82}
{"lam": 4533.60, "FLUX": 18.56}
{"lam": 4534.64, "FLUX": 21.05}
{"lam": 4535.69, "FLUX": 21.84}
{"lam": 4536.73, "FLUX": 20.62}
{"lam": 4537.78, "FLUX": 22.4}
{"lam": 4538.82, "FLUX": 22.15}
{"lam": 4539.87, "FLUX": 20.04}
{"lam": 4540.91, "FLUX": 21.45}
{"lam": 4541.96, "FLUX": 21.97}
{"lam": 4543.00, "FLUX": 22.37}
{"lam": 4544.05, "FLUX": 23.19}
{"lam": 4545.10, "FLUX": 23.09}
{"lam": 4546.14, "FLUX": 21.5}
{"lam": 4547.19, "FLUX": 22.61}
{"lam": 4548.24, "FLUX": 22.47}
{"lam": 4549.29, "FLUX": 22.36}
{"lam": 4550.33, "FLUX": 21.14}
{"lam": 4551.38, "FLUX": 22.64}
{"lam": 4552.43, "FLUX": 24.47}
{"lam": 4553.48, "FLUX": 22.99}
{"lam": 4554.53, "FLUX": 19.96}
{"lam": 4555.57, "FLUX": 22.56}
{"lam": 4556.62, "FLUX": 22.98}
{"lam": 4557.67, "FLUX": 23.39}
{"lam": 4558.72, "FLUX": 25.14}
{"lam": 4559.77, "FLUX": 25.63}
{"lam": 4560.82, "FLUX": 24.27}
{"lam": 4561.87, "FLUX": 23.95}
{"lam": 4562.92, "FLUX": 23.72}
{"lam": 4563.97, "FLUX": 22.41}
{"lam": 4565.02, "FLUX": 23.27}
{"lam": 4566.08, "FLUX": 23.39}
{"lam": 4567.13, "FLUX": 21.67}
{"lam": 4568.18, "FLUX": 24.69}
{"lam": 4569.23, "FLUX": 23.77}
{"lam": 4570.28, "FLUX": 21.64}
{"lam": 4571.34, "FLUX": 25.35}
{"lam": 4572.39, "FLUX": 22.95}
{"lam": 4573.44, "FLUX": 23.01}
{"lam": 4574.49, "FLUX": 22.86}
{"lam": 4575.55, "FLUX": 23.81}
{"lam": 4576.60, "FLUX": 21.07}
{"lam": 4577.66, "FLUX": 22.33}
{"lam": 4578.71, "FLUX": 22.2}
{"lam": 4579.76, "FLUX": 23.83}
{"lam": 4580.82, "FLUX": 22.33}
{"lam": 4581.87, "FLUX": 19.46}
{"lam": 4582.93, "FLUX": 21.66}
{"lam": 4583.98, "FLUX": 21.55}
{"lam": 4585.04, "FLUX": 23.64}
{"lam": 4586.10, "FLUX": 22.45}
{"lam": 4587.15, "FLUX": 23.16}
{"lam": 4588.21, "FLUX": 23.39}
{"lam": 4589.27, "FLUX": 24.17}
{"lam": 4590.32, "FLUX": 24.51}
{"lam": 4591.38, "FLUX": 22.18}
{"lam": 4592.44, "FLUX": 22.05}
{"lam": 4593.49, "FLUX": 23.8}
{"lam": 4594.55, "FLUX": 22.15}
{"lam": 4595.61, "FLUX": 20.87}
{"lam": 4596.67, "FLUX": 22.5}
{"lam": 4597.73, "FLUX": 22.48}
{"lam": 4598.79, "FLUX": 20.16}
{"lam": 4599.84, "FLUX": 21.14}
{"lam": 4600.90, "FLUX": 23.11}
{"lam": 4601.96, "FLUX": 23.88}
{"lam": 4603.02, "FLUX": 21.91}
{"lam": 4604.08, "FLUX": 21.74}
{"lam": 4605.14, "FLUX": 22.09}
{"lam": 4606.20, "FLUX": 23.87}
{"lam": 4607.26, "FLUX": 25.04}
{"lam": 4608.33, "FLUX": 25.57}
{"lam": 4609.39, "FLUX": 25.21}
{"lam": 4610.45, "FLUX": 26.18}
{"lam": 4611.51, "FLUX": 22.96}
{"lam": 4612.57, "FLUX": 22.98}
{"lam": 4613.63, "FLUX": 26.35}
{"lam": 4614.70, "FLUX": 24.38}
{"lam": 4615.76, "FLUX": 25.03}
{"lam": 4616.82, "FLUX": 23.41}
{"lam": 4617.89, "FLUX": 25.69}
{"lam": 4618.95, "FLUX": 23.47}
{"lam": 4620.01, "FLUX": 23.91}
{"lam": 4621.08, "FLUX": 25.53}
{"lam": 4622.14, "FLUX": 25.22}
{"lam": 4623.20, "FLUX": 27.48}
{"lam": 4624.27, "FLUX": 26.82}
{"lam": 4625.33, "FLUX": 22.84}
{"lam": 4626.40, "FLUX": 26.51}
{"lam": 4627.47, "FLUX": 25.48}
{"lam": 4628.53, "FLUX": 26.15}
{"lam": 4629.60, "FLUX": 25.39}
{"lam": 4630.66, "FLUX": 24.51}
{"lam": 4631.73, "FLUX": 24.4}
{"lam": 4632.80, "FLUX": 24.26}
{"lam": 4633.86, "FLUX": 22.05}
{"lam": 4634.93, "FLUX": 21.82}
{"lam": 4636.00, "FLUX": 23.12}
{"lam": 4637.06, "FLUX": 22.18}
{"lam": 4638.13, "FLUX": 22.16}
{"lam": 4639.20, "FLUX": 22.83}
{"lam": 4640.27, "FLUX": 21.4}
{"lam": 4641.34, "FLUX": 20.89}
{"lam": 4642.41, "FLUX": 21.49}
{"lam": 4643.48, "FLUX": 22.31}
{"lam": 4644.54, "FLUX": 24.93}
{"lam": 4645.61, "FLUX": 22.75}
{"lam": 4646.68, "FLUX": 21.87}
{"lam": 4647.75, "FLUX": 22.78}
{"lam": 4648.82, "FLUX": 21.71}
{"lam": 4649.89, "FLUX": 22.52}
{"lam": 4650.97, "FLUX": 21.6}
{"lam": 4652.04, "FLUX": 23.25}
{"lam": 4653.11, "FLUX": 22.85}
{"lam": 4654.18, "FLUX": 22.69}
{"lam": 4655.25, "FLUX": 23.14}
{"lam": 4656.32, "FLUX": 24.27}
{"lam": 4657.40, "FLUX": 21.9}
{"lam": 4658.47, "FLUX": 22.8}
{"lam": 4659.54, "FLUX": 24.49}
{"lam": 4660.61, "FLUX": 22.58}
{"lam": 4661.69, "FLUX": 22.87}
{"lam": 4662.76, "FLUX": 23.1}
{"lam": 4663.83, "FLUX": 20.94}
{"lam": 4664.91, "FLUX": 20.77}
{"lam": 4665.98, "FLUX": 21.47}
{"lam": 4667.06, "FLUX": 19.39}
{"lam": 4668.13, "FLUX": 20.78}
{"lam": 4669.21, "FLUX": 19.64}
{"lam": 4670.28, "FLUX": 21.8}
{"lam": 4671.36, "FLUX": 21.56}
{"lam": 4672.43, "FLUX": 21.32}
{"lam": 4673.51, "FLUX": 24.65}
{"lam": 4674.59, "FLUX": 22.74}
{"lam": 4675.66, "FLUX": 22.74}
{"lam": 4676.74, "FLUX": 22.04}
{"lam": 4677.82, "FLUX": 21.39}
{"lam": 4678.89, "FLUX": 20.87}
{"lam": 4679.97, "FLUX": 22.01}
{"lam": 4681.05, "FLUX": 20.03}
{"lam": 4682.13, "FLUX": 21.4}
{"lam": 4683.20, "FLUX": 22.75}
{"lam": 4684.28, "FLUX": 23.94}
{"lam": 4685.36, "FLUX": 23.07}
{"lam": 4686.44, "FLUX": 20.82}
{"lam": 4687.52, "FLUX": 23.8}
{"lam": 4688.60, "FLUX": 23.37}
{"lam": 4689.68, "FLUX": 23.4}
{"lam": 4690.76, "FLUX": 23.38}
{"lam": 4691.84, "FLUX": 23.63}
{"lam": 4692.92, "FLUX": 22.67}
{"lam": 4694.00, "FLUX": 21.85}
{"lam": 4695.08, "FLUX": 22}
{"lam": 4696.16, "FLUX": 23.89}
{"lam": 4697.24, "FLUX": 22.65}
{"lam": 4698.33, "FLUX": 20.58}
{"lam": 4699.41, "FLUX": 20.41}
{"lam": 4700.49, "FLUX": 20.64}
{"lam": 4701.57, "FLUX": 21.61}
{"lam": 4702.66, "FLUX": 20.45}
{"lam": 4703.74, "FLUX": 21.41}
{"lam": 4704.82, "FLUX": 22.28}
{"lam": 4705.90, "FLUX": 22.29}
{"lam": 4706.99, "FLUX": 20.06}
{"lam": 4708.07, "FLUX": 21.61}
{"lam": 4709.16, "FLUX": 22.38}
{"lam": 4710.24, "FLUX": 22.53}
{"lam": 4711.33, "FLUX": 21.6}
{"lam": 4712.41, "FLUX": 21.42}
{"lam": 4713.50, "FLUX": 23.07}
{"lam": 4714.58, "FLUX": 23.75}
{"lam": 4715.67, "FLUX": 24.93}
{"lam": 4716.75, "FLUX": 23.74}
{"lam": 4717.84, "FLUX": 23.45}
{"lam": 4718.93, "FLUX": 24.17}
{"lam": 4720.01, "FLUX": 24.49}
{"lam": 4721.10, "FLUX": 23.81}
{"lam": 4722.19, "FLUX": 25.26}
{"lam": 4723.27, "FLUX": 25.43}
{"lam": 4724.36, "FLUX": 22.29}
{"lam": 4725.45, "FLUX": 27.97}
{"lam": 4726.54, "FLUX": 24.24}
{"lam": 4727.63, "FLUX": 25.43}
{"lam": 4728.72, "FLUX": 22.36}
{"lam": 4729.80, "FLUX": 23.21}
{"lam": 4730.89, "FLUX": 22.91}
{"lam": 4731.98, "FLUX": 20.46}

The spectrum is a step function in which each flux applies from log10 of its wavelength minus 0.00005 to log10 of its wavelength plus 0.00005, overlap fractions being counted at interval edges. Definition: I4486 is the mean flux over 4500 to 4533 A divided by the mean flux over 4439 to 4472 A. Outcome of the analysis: 1.1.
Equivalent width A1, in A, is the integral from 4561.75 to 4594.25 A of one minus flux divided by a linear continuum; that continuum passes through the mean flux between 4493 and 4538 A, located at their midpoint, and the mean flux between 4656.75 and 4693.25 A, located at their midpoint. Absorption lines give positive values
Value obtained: -1.2 A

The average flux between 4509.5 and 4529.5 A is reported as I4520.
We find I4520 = 22.4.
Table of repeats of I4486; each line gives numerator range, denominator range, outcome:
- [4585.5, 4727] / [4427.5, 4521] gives 1.07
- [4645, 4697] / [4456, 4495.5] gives 1.04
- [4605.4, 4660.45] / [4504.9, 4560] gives 1.07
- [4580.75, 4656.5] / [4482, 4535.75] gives 1.05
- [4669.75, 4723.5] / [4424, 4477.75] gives 1.10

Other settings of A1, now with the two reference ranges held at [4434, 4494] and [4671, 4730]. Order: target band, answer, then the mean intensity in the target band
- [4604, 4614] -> -1.0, 24.3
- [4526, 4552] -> 0.5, 21.2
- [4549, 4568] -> -1.2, 23.2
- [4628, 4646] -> -0.7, 23.1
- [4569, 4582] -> -0.5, 22.7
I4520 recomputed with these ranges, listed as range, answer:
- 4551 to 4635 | 23.5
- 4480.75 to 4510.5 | 22.6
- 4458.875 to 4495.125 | 21.6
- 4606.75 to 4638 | 24.6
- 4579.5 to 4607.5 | 22.5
